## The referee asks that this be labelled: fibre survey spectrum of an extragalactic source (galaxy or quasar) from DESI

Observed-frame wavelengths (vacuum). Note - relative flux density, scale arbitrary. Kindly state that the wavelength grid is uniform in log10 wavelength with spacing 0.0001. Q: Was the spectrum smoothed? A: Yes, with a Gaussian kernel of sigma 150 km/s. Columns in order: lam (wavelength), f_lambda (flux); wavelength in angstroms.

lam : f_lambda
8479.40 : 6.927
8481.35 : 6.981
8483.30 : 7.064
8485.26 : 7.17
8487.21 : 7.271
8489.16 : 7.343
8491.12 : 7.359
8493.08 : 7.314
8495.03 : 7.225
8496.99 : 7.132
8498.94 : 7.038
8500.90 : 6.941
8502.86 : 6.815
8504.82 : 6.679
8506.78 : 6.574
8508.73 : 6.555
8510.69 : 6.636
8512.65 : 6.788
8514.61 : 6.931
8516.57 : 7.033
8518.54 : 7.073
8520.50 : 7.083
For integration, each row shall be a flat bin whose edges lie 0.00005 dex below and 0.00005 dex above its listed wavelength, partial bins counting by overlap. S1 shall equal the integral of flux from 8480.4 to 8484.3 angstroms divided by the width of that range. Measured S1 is 7.02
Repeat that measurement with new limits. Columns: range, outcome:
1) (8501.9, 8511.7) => 6.66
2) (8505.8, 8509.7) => 6.58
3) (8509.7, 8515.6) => 6.79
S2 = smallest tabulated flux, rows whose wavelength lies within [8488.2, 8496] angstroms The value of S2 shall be 7.225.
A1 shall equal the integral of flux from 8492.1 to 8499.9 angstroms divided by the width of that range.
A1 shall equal 7.18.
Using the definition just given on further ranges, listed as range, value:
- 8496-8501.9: 7.03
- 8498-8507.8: 6.81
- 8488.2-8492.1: 7.34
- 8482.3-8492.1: 7.24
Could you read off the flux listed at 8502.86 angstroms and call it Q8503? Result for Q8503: 6.815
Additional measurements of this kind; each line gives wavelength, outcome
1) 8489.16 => 7.343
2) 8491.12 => 7.359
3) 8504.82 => 6.679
